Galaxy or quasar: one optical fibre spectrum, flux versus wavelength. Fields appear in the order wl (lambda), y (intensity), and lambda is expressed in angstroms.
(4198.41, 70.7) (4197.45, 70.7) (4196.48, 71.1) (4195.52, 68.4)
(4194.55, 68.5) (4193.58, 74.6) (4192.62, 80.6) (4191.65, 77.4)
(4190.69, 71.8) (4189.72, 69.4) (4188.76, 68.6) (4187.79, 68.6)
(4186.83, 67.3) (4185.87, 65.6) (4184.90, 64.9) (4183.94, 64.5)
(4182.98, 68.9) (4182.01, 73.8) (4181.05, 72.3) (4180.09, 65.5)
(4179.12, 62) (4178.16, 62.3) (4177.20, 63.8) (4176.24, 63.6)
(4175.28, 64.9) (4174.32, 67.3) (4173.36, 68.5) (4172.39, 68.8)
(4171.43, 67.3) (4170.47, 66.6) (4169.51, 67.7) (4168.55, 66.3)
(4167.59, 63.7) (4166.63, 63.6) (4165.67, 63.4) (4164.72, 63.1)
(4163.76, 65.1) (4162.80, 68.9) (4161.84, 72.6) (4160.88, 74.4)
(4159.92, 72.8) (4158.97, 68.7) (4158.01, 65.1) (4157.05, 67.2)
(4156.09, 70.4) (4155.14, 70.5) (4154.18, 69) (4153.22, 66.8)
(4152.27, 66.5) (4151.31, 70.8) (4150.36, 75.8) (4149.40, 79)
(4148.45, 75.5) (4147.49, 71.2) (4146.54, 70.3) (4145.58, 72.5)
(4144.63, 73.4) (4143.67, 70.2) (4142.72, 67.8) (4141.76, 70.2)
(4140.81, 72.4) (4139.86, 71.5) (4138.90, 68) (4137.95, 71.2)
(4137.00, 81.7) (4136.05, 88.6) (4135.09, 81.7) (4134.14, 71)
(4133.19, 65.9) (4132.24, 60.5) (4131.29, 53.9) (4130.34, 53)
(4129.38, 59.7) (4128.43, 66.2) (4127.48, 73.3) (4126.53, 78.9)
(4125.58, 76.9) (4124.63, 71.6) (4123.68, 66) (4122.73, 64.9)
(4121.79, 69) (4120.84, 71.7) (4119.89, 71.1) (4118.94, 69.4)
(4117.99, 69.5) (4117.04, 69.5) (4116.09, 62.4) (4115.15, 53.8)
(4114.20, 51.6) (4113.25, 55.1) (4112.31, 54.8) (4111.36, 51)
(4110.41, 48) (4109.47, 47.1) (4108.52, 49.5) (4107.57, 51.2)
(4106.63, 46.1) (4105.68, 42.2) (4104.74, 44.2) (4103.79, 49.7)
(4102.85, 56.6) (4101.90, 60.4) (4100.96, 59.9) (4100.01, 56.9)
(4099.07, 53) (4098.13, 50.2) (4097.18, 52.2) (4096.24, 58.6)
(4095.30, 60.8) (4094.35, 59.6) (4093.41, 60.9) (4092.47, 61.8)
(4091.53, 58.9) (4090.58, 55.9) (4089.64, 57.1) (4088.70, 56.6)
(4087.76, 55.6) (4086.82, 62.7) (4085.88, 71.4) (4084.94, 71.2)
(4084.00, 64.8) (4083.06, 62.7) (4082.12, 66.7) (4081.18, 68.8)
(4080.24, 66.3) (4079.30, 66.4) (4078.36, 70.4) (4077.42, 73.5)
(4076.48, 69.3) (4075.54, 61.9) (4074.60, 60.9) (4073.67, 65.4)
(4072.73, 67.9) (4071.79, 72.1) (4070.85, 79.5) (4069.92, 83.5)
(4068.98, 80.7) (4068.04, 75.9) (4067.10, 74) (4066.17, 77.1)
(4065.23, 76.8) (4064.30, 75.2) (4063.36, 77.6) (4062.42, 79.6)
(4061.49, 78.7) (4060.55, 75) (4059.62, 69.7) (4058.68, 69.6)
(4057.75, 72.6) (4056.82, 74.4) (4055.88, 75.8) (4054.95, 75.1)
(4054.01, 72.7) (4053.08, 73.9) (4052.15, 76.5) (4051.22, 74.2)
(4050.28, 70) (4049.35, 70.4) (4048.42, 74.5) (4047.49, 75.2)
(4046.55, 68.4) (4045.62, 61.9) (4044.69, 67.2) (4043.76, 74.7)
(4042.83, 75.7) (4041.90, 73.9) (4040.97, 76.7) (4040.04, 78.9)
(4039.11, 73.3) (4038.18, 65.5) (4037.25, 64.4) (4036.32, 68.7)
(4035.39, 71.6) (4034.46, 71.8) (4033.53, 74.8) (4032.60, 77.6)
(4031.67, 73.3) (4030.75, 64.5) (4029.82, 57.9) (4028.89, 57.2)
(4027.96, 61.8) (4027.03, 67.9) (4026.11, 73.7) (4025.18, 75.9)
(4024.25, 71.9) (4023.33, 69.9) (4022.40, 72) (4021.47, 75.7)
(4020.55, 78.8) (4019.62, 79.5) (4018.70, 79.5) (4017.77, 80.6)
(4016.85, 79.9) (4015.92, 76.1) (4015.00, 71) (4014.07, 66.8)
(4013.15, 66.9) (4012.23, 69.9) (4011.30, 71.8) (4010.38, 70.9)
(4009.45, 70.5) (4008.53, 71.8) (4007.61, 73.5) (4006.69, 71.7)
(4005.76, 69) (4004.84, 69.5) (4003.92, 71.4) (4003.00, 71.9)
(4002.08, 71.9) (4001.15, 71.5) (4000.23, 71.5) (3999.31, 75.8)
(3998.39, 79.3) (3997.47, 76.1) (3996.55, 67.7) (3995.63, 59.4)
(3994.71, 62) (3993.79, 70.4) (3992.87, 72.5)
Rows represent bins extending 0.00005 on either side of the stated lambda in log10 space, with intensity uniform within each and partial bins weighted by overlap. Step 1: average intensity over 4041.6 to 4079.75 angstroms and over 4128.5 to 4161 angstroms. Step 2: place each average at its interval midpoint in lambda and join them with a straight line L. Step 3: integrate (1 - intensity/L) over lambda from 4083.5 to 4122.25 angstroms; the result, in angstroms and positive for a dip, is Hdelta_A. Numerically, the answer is 7.4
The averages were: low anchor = 72.9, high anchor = 70.1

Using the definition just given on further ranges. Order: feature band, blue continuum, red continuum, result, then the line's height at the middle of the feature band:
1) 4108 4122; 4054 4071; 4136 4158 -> 2.7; 73.3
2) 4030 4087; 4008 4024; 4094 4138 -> -2.9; 68.3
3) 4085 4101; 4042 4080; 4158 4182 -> 2.8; 71.1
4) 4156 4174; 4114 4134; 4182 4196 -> 0.3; 68.5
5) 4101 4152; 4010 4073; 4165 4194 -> 3.5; 69.7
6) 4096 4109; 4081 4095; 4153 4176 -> 2.3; 63.2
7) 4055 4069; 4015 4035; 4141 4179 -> -0.8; 71.3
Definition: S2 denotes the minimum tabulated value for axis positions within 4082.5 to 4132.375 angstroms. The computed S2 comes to 42.2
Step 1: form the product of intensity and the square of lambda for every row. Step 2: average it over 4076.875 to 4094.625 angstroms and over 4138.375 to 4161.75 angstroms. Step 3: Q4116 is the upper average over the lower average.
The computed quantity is 1.1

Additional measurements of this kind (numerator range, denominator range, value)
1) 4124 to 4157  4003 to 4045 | 1.04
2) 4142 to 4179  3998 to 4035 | 1.02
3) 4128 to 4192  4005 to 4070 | 1.00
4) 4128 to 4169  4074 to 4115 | 1.22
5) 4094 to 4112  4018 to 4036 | 0.76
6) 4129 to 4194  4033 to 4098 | 1.04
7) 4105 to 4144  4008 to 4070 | 0.92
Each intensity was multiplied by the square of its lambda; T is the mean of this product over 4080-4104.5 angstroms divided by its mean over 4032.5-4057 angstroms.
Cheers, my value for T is 0.84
